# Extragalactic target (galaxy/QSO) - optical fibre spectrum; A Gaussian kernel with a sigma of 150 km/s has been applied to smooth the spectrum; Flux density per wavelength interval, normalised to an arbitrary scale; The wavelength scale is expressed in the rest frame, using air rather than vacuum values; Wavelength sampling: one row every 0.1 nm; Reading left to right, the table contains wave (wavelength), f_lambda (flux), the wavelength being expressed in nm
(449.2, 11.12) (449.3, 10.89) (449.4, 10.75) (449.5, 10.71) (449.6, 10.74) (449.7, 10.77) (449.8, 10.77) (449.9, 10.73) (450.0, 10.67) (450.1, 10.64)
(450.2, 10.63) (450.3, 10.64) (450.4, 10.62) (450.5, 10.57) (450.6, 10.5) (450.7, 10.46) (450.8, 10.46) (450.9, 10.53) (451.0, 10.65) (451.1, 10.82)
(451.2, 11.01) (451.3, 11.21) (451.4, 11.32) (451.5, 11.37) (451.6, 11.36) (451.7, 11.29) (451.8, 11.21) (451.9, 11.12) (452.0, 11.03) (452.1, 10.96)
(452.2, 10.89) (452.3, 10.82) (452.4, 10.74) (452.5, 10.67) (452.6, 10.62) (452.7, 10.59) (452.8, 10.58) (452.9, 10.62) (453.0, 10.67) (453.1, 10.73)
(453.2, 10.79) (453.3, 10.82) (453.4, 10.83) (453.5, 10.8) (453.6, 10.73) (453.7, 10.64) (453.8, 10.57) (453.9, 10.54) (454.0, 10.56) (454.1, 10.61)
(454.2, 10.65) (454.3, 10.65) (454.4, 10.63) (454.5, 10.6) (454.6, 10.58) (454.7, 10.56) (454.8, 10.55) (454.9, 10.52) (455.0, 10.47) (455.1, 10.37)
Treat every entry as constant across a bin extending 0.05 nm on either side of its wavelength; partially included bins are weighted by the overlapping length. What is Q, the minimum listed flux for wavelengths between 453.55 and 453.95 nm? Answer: 10.54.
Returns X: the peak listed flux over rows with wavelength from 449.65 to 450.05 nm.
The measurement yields 10.77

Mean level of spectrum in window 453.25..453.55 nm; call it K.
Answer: 10.8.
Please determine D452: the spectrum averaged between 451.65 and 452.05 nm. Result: 11.2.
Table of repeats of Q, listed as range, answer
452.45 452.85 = 10.58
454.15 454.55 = 10.6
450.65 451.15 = 10.46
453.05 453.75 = 10.64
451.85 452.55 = 10.67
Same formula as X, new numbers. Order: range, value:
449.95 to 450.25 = 10.67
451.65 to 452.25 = 11.29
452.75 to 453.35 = 10.82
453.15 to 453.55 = 10.83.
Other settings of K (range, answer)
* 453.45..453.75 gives 10.7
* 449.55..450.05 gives 10.7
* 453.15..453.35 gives 10.8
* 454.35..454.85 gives 10.6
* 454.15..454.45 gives 10.6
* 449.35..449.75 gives 10.7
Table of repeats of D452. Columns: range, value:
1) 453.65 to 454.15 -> 10.6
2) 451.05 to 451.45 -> 11.1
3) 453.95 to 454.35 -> 10.6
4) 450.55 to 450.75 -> 10.5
